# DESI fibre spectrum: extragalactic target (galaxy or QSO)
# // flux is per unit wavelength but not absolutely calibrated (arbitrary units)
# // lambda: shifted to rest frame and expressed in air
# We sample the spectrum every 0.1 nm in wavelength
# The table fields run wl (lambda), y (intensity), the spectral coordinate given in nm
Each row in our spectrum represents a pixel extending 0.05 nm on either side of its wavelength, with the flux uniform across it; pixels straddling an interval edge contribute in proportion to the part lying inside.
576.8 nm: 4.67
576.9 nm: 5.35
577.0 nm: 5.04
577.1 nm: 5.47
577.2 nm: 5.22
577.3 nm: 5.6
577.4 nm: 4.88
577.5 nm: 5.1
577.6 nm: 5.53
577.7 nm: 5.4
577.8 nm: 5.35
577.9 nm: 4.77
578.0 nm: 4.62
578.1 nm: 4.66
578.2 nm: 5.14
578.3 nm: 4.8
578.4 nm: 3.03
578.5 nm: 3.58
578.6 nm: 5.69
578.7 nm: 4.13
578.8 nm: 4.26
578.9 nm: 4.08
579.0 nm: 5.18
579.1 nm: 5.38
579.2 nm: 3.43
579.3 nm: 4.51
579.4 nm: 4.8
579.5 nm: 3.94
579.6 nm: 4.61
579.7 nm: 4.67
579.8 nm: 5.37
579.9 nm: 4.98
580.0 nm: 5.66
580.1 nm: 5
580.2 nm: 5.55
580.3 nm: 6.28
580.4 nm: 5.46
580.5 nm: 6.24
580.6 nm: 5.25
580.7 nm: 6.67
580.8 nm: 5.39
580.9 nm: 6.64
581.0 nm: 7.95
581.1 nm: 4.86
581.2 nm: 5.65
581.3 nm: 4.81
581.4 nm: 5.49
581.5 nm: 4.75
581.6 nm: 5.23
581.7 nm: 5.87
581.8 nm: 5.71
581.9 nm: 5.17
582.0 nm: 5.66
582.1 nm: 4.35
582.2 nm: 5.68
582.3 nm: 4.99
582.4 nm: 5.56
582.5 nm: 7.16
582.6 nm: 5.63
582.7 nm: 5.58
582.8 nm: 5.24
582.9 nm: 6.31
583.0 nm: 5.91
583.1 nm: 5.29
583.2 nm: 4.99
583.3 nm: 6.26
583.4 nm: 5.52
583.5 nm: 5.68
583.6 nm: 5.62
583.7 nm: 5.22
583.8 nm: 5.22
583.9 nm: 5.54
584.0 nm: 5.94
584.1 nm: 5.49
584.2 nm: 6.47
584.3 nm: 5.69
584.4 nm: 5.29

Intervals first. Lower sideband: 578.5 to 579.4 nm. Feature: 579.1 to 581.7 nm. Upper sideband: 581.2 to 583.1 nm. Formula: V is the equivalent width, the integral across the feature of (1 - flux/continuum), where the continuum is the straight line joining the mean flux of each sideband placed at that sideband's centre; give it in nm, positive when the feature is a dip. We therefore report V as -0.19 nm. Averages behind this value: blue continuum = 4.54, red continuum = 5.5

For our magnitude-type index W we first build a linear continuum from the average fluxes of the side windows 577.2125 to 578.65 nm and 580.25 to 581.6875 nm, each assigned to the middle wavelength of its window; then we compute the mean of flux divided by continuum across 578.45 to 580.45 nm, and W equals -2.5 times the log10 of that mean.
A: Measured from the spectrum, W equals 0.11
